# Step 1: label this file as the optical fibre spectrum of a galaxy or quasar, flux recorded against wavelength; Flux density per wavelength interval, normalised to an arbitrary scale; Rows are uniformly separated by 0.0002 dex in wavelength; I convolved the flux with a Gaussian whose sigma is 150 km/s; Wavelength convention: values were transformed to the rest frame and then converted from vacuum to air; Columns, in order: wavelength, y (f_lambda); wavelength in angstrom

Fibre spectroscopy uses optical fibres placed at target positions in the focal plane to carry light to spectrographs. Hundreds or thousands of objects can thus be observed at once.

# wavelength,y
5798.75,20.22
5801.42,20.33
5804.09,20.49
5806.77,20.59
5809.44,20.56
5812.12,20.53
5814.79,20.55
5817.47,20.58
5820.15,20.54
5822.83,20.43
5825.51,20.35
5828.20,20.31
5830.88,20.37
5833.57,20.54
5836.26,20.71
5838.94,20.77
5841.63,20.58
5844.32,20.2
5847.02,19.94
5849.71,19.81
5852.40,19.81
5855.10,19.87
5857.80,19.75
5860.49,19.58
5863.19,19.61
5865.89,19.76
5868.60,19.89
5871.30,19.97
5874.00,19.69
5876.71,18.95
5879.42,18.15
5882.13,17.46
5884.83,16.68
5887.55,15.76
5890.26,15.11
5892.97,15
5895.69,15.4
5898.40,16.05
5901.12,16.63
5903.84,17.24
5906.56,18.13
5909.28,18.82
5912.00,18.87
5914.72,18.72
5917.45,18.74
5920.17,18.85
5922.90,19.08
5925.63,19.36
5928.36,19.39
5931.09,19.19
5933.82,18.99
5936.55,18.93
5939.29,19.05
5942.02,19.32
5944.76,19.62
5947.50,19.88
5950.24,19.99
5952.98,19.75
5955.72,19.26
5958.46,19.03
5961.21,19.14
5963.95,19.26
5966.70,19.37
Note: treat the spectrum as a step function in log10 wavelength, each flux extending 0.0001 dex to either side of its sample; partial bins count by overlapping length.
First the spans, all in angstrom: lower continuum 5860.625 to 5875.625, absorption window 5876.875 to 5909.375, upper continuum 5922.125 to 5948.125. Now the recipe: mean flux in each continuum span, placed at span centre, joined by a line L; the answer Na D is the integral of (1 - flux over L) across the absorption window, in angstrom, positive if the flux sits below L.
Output 4.8 angstrom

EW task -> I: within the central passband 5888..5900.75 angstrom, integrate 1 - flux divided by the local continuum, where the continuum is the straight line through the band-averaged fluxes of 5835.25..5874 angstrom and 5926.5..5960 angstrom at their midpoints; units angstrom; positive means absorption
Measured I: 2.7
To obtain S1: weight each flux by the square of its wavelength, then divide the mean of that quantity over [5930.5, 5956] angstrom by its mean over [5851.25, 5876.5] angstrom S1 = 1.01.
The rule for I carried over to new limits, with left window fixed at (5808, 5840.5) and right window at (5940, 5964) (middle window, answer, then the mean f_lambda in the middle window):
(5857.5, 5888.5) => 2.1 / 18.8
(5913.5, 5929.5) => 0.6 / 19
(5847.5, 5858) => 0.2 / 19.8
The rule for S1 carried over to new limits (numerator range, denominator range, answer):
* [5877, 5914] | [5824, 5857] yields 0.85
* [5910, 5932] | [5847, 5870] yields 0.98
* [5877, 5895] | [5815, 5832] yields 0.82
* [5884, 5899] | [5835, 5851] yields 0.78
